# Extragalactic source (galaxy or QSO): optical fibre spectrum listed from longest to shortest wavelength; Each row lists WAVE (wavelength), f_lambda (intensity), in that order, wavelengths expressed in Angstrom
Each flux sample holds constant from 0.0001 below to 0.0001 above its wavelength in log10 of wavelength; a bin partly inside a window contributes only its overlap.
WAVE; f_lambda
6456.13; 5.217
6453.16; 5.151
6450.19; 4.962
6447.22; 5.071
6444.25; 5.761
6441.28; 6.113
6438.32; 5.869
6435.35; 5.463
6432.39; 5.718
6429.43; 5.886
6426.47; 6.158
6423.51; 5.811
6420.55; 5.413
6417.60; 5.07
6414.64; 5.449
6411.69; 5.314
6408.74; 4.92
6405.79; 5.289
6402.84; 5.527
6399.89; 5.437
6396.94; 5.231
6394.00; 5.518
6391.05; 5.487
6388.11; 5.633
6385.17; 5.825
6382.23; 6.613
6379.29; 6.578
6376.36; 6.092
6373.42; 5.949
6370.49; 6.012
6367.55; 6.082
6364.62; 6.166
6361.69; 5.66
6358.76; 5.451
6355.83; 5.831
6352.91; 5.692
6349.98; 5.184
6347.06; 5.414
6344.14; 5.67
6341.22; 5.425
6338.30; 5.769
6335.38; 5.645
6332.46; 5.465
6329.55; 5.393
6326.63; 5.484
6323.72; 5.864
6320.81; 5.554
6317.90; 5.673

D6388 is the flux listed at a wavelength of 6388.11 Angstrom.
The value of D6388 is 5.633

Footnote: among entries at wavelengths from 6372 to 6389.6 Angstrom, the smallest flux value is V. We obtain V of 5.633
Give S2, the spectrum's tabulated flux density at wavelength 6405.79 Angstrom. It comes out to 5.289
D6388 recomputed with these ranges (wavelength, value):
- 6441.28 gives 6.113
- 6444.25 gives 5.761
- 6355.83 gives 5.831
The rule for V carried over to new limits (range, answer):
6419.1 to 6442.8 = 5.413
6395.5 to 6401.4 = 5.231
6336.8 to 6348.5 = 5.414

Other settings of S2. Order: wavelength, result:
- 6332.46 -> 5.465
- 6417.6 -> 5.07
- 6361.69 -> 5.66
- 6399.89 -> 5.437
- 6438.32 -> 5.869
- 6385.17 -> 5.825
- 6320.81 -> 5.554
